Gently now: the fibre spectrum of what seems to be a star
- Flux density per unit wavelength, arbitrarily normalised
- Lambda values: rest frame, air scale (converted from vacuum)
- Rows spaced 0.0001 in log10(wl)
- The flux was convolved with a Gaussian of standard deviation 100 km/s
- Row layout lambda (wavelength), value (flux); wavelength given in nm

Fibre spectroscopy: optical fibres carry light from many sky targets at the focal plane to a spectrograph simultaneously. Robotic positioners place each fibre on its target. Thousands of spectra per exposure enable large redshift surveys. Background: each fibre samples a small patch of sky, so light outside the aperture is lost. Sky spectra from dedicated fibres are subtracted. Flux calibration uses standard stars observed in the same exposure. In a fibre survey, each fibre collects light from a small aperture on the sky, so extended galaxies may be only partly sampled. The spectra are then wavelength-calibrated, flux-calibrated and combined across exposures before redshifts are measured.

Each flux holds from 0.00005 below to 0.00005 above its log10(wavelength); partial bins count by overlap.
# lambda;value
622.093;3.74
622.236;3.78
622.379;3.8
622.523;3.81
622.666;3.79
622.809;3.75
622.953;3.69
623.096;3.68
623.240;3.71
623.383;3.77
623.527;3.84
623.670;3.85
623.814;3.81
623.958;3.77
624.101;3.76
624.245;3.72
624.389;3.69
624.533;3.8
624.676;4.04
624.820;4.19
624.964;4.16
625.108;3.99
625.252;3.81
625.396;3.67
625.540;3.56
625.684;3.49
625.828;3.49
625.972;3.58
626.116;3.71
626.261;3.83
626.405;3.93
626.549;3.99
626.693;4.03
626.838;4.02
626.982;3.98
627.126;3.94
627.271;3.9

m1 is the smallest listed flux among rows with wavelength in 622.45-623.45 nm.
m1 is 3.68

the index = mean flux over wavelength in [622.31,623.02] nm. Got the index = 3.77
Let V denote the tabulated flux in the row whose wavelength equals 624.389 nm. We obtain 3.69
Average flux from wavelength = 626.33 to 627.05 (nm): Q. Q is 3.99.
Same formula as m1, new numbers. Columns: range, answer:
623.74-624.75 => 3.69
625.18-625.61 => 3.56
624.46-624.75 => 3.8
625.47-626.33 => 3.49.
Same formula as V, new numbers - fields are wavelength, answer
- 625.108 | 3.99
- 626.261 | 3.83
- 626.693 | 4.03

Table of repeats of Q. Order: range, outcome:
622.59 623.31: 3.73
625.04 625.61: 3.76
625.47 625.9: 3.51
